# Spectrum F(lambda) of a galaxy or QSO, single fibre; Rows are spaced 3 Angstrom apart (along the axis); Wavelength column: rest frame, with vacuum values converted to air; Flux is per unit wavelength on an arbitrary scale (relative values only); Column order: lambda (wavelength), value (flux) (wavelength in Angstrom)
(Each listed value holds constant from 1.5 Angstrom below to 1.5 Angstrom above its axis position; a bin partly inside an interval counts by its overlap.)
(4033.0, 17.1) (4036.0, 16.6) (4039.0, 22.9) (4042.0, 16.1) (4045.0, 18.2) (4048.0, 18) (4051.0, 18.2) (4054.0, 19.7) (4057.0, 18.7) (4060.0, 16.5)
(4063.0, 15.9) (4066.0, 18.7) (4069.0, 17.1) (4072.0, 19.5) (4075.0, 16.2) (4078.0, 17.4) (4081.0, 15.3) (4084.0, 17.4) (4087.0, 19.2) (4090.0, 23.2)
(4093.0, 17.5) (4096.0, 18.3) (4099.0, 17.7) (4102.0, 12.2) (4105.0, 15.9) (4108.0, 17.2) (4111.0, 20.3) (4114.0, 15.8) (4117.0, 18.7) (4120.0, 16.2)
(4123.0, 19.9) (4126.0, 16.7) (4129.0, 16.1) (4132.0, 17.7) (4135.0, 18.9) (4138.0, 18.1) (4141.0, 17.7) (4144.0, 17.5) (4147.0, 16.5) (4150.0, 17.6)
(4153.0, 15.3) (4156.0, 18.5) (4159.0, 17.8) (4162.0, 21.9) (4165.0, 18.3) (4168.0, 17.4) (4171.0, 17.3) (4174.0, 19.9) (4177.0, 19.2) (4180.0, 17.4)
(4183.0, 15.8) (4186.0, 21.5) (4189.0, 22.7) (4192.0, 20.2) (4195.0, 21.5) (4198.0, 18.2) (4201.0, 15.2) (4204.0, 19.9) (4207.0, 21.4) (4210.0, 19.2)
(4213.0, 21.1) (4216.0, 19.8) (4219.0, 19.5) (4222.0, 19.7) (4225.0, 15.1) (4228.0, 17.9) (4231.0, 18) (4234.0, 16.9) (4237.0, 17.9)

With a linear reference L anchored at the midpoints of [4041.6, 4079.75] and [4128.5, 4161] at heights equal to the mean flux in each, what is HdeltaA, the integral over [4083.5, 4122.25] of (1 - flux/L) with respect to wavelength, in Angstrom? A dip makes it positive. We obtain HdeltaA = -0.2 Angstrom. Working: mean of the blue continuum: 17.7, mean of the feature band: 17.7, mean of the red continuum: 17.5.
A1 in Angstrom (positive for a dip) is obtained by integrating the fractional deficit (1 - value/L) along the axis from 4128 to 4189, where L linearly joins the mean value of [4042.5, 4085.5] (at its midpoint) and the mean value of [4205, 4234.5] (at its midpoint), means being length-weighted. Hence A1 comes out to 0.9 Angstrom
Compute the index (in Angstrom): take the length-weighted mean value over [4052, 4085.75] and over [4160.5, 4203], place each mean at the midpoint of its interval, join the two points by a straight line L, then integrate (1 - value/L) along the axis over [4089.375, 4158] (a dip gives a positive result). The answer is 2.9 Angstrom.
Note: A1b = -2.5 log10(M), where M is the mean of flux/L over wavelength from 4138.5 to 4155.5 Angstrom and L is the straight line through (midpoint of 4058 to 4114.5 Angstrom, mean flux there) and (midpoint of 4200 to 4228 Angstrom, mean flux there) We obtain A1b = 0.07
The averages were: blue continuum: 17.5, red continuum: 19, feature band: 17.1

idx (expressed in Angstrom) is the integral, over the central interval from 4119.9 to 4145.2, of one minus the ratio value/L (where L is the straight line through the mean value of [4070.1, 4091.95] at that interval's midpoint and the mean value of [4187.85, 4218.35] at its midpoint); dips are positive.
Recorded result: 1.63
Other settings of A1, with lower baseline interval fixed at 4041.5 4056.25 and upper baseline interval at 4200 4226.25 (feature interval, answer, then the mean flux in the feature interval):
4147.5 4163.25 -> 0.6 Angstrom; 18.1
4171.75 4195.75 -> -0.9 Angstrom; 19.6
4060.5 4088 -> 1.5 Angstrom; 17.3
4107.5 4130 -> 1.1 Angstrom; 17.7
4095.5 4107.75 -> 1.7 Angstrom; 16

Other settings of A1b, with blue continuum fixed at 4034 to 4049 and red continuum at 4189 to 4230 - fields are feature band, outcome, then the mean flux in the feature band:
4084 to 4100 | -0.03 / 19.1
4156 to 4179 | 0.01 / 18.8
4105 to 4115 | 0.07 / 17.6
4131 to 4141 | 0.04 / 18.2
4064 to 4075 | 0.03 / 18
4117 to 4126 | 0.05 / 17.9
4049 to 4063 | 0.02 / 18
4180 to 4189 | 0.00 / 19.1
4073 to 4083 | 0.12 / 16.5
